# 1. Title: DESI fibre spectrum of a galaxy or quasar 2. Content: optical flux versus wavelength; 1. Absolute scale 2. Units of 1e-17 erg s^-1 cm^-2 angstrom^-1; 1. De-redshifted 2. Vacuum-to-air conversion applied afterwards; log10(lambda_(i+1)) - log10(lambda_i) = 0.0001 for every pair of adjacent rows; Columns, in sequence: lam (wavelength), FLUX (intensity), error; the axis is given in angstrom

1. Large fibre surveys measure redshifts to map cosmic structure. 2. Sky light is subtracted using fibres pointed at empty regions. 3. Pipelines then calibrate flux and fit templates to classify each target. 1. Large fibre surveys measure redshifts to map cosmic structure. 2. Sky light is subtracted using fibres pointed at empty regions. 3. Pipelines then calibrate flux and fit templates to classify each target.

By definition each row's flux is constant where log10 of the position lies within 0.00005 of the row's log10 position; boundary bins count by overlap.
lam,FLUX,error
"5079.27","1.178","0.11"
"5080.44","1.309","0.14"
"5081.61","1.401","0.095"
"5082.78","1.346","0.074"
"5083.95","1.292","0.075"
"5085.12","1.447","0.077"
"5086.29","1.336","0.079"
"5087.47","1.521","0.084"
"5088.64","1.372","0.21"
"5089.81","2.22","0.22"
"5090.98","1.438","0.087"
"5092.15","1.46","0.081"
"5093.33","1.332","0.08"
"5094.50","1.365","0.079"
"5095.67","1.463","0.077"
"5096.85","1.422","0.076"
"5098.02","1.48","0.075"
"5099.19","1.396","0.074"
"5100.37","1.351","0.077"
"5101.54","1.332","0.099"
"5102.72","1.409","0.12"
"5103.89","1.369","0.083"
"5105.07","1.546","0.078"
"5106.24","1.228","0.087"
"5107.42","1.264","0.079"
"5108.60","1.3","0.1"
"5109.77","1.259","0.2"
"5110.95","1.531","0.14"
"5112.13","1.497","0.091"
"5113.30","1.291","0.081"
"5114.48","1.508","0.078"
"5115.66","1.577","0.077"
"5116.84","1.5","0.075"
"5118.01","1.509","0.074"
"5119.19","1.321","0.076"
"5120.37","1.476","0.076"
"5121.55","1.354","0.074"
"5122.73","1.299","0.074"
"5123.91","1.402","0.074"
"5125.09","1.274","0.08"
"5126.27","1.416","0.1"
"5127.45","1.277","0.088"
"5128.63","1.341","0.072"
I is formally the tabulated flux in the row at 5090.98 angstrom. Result 1.438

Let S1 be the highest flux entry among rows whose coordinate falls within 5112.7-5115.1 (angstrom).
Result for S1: 1.508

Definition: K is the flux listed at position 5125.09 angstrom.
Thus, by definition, 1.274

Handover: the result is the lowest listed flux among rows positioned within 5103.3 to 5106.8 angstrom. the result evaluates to 1.228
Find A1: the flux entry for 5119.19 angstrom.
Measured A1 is 1.321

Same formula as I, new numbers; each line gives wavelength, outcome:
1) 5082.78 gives 1.346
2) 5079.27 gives 1.178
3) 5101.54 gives 1.332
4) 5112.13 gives 1.497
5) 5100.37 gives 1.351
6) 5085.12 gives 1.447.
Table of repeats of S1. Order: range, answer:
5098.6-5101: 1.396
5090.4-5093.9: 1.46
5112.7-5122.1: 1.577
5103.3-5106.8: 1.546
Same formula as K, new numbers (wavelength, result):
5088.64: 1.372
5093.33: 1.332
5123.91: 1.402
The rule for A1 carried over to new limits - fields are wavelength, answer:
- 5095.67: 1.463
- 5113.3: 1.291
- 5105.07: 1.546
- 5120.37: 1.476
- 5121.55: 1.354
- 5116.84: 1.5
